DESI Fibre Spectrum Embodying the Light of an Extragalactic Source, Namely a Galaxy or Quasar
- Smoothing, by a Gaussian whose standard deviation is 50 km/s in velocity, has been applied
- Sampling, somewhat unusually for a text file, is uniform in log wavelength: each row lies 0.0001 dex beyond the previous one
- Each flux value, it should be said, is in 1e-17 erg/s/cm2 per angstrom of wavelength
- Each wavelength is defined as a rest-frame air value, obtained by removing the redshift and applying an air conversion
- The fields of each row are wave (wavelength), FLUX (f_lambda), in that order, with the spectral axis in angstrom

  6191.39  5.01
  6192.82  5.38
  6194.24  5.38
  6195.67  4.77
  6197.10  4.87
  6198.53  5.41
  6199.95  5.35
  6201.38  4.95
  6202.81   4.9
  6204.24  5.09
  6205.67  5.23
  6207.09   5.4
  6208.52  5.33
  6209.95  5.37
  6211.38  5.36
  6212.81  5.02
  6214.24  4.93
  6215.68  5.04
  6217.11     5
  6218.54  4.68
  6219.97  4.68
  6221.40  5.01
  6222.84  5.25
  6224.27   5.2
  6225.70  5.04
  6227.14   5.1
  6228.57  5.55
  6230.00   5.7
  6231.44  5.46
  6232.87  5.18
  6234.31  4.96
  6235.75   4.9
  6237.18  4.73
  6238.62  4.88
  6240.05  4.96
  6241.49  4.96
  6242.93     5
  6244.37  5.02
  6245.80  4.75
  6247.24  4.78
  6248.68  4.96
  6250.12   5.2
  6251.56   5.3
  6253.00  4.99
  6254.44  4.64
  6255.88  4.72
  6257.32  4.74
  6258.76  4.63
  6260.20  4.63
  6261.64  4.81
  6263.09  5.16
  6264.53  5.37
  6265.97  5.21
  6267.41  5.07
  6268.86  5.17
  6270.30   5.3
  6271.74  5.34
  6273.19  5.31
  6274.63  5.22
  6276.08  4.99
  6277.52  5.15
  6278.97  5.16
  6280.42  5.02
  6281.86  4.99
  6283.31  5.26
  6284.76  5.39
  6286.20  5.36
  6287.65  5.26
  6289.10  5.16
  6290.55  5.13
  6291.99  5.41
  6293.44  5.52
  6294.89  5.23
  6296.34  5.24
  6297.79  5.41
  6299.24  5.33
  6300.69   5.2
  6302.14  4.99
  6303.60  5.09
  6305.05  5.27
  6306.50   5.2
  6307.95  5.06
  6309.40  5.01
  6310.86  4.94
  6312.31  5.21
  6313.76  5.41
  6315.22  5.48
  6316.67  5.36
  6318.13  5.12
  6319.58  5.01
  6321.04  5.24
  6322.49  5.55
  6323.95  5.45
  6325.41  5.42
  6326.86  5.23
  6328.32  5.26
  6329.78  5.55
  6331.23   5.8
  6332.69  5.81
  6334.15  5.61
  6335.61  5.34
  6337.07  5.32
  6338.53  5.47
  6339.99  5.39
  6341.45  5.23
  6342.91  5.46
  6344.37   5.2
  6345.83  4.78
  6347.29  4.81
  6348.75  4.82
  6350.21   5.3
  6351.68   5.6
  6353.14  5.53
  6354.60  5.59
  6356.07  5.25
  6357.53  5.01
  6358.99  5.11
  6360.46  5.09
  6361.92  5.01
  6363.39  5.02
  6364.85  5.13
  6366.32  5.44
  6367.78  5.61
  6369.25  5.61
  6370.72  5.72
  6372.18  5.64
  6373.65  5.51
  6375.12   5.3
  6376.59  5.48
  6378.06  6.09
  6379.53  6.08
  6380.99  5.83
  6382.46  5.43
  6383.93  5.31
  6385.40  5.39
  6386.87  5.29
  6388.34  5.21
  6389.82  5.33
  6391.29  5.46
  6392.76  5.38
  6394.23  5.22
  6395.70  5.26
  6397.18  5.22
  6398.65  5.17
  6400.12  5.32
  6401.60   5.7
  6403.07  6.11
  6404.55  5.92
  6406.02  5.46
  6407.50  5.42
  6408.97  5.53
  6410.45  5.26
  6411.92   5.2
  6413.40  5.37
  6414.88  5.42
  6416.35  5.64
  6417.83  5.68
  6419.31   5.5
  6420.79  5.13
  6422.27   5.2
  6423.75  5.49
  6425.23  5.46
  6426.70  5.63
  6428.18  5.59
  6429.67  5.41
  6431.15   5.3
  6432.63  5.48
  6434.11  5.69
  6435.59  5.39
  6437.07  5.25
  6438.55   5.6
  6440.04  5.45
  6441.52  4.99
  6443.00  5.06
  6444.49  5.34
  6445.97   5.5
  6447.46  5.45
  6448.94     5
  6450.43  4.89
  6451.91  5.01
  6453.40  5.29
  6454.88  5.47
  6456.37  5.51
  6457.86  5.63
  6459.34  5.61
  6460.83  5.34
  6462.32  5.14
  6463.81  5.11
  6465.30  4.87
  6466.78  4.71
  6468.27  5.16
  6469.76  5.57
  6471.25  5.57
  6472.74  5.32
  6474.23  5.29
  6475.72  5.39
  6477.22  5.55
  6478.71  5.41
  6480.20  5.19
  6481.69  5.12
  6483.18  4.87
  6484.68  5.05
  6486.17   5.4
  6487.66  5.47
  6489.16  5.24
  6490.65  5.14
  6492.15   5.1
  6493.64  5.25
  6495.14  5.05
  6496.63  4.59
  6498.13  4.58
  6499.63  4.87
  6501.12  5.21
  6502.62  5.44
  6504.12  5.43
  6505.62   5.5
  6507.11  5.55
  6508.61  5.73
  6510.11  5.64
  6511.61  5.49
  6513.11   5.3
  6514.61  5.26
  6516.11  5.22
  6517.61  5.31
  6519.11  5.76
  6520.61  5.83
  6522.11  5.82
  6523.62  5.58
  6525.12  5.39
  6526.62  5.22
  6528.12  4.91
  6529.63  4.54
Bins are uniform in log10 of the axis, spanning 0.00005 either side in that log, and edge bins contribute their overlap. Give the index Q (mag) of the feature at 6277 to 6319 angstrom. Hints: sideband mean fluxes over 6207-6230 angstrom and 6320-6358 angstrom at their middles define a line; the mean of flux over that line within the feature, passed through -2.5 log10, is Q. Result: 0.01 mag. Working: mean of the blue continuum 5.13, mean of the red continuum 5.35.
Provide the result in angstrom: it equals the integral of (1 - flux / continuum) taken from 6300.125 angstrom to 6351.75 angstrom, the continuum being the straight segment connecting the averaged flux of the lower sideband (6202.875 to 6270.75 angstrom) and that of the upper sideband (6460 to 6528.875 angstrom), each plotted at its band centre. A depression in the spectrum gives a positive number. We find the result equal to -1.4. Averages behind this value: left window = 5.05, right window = 5.28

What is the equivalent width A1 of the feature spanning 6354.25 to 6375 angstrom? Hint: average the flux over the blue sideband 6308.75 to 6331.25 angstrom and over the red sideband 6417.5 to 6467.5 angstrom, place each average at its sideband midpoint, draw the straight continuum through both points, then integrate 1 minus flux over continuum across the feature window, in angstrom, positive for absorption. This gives -0.1 angstrom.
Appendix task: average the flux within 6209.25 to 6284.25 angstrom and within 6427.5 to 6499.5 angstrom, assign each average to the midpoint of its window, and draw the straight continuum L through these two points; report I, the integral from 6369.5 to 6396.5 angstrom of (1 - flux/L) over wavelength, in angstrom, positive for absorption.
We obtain -1.7 angstrom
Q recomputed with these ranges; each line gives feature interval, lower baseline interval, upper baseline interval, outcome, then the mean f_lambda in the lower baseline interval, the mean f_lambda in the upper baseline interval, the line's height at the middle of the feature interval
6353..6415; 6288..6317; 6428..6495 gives -0.03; 5.23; 5.29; 5.26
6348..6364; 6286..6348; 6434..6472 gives 0.02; 5.29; 5.29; 5.29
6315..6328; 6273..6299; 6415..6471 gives -0.01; 5.24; 5.34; 5.26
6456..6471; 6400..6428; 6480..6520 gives 0.02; 5.5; 5.25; 5.36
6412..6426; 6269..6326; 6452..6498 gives -0.04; 5.23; 5.23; 5.23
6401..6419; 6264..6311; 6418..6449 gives -0.04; 5.21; 5.39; 5.36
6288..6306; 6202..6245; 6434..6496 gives -0.02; 5.1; 5.27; 5.15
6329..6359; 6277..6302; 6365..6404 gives 0.01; 5.24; 5.5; 5.39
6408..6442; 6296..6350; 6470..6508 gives -0.04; 5.27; 5.23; 5.25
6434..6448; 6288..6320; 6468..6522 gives -0.01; 5.22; 5.31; 5.28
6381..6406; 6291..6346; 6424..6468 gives -0.02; 5.31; 5.32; 5.31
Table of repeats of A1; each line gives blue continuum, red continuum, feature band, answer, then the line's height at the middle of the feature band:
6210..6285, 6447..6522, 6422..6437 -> -0.67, 5.23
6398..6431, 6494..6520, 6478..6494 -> 0.40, 5.33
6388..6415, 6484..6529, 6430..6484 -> 0.70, 5.36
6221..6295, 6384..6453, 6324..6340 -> -0.75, 5.23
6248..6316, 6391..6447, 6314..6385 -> -1.37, 5.28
